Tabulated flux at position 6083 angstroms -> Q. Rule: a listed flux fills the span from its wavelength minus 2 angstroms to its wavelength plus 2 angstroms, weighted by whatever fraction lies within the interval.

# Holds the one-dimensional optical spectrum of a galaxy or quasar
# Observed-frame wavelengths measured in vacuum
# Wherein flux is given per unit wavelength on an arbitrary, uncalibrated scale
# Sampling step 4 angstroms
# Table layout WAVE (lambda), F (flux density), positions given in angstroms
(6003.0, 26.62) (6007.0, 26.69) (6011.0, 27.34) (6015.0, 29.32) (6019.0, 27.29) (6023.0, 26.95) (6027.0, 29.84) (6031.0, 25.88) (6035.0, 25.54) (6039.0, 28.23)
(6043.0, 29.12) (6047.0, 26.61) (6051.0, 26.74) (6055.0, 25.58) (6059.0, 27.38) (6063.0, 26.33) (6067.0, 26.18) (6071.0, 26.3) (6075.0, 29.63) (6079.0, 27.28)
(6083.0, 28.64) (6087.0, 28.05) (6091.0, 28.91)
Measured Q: 28.64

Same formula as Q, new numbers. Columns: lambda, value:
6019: 27.29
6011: 27.34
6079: 27.28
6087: 28.05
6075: 29.63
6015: 29.32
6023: 26.95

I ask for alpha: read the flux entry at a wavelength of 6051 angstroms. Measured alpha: 26.74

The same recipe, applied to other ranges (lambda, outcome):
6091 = 28.91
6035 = 25.54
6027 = 29.84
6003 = 26.62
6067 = 26.18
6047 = 26.61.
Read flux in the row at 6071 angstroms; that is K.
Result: 26.3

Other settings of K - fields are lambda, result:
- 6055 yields 25.58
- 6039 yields 28.23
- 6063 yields 26.33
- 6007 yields 26.69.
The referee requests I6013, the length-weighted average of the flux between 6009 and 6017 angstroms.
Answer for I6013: 28.3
